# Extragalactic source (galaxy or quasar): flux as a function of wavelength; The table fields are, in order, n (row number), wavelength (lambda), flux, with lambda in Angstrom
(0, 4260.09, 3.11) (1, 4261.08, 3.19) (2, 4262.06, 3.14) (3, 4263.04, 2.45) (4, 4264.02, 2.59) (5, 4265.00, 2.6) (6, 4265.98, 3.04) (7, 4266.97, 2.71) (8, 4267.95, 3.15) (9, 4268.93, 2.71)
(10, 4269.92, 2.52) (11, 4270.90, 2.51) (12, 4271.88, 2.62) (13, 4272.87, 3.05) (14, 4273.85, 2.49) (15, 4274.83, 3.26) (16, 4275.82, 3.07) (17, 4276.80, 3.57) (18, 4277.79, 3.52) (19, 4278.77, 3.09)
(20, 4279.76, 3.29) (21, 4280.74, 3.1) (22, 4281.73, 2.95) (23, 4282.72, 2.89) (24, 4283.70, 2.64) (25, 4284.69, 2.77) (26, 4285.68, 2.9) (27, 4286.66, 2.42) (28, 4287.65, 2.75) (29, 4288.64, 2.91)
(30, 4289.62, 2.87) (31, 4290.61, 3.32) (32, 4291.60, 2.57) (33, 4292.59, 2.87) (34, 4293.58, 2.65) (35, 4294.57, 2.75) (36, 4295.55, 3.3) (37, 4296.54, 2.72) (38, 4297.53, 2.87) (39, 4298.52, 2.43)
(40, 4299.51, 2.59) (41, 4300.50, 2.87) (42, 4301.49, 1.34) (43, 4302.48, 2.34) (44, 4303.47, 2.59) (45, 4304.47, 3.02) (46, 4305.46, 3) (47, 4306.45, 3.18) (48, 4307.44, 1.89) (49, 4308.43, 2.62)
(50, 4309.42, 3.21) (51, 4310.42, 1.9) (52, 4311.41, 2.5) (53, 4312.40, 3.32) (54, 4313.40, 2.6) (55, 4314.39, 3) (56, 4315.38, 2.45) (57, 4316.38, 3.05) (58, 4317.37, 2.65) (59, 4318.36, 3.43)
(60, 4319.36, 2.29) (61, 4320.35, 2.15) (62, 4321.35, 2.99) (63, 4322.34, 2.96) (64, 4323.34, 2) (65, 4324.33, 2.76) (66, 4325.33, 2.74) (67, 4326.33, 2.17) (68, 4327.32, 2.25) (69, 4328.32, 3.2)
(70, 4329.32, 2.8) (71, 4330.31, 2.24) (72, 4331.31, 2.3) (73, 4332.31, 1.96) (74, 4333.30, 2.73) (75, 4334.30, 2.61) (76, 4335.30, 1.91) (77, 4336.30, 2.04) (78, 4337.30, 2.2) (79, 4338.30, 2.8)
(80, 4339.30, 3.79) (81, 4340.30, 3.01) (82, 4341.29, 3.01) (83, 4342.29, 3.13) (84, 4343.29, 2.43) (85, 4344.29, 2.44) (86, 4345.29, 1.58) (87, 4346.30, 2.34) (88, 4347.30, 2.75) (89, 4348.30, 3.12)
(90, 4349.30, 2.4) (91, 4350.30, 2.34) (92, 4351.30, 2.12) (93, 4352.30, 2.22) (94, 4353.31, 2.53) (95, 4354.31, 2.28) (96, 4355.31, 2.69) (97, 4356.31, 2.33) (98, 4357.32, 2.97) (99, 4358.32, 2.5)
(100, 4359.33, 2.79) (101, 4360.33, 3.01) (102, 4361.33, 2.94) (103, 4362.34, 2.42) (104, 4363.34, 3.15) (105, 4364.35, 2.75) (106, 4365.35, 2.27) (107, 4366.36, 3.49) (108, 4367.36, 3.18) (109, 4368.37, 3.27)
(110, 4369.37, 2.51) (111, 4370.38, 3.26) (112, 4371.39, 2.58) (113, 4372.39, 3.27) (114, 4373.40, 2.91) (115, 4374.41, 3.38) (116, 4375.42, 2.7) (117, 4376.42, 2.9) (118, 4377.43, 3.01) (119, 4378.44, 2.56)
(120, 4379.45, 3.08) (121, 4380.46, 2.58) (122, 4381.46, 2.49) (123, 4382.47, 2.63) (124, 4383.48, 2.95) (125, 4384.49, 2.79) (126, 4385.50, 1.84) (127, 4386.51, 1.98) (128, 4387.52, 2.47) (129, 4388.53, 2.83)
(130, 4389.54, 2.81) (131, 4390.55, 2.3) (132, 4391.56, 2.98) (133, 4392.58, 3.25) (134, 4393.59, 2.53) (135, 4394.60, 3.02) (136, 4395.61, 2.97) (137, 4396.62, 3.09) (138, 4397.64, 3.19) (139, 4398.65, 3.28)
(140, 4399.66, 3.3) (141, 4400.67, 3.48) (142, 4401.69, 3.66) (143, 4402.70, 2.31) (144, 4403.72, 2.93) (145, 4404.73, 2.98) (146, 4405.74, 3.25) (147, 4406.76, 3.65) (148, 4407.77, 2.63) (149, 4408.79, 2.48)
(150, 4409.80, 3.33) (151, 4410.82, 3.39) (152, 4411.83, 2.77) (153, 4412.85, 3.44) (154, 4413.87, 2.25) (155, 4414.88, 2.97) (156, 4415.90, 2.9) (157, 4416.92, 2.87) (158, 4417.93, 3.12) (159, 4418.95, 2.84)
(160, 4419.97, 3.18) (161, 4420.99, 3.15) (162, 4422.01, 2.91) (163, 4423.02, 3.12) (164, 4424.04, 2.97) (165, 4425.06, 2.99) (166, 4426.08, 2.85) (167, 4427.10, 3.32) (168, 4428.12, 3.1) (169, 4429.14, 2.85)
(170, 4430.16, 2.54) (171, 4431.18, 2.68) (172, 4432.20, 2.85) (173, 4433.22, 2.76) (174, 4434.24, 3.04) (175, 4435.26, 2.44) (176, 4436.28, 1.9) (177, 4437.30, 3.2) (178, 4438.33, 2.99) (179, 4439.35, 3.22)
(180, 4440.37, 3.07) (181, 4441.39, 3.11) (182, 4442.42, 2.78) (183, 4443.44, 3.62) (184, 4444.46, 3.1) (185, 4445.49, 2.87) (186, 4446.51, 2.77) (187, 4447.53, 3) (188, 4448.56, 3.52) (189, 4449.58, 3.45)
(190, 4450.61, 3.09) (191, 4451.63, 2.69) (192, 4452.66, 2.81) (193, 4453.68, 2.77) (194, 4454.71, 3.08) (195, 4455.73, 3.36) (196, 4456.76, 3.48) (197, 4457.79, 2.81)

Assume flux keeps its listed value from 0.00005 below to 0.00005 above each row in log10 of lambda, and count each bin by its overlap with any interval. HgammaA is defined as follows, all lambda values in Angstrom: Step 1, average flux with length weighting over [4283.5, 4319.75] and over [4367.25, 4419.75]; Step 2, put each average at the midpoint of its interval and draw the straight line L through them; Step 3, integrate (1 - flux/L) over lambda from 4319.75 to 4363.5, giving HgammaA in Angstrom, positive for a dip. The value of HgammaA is 3.7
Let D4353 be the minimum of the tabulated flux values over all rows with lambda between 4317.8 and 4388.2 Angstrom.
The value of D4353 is 1.58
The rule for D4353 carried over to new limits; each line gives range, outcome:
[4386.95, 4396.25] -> 2.3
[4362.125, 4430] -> 1.84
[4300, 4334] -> 1.34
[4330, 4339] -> 1.91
